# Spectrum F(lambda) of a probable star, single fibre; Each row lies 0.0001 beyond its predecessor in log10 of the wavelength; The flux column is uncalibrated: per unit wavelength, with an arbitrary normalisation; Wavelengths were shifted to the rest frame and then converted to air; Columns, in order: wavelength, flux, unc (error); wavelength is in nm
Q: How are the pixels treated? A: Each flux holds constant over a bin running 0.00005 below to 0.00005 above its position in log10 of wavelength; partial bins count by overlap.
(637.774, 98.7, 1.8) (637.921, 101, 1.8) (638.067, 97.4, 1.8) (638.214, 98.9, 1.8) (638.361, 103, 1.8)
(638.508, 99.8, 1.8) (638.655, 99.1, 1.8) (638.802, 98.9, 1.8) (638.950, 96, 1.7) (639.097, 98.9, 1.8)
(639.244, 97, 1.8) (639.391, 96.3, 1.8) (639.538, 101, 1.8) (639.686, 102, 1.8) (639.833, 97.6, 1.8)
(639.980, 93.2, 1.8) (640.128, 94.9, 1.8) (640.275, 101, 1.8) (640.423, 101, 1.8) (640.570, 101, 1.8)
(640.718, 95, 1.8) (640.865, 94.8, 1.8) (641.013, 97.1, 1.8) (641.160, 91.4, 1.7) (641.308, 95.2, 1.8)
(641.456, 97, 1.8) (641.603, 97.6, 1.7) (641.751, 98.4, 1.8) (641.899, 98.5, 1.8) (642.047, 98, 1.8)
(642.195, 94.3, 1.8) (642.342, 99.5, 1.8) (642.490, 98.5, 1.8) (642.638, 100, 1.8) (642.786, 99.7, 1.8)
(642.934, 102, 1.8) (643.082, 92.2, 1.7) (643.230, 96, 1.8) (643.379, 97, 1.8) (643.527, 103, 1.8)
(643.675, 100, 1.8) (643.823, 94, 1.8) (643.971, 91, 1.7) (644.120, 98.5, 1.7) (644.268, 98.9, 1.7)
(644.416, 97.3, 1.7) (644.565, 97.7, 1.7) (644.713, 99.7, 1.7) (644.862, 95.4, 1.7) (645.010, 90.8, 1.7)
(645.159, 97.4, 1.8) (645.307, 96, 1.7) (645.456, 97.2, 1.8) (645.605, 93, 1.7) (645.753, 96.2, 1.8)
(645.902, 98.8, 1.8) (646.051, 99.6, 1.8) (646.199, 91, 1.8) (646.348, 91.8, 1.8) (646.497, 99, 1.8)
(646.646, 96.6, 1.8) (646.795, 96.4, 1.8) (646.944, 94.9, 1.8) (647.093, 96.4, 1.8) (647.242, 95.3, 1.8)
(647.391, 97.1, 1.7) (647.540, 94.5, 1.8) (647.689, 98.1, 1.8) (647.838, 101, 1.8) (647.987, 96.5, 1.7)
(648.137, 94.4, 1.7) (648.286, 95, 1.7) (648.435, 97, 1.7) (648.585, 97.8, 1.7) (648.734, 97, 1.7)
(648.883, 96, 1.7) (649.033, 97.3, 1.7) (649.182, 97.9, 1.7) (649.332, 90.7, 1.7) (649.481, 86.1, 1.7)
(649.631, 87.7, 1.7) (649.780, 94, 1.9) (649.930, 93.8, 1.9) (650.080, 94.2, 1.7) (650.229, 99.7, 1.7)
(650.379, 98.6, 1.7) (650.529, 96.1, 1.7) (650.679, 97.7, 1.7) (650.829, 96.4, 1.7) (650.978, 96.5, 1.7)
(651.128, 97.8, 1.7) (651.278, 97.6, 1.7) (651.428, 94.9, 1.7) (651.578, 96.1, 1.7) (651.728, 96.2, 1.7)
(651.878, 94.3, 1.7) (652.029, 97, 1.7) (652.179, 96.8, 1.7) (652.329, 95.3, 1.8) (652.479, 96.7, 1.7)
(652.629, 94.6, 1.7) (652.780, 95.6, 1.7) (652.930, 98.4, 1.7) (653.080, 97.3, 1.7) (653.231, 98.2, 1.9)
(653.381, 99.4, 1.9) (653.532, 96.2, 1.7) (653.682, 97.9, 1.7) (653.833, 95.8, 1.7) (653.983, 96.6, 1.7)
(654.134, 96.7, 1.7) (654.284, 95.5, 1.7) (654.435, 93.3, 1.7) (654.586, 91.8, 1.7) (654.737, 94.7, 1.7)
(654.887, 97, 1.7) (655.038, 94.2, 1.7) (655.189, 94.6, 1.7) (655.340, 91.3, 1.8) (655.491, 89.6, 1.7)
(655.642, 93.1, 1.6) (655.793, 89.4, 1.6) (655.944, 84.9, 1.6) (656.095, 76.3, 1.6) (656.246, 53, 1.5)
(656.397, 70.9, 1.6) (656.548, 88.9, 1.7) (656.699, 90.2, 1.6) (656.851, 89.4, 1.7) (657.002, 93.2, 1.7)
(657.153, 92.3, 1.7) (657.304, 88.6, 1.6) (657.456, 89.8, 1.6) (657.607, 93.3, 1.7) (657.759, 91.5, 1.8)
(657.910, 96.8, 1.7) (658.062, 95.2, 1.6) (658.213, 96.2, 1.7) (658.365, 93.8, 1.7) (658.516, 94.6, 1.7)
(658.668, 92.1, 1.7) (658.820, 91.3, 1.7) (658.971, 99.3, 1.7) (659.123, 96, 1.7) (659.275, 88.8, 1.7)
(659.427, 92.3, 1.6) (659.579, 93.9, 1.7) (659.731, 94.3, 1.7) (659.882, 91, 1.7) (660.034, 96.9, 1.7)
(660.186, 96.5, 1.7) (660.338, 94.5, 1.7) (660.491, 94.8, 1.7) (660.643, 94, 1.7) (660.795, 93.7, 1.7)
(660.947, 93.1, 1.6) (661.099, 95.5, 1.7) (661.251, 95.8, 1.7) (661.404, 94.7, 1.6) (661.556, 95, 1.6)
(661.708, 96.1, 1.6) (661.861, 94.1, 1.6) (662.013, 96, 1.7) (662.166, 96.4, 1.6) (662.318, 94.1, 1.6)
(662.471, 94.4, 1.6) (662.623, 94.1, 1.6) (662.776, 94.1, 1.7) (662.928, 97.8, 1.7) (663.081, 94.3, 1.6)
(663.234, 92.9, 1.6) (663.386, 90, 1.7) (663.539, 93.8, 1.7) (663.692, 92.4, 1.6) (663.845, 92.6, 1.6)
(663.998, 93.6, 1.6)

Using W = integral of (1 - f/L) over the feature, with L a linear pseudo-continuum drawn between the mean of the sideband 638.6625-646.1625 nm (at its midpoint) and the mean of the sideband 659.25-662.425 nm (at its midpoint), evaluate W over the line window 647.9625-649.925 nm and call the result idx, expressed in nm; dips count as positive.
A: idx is 0.04 nm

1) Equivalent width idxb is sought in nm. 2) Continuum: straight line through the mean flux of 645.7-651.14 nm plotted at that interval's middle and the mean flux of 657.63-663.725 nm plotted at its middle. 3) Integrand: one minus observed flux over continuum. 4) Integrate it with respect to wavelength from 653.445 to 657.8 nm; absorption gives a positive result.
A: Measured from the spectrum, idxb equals 0.23 nm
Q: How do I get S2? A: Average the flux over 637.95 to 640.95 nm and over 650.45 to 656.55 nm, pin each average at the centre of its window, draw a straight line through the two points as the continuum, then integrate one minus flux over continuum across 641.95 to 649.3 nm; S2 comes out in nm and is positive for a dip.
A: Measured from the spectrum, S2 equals -0.05 nm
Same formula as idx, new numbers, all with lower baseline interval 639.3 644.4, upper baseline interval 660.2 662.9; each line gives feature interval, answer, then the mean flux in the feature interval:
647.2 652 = 0.036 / 95.7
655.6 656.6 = 0.175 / 78.9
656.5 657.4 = 0.047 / 90.4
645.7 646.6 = 0.008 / 96.1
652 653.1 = -0.004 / 96.5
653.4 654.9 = 0.003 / 95.6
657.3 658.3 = 0.020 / 93.3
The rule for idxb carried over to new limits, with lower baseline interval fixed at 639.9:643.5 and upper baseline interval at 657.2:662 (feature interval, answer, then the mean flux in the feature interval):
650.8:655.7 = -0.03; 95.7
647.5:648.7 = -0.01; 96.9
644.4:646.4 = 0.02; 95.8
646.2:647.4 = 0.01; 95.5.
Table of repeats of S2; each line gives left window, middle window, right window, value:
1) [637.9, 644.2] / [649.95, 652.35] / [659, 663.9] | -0.01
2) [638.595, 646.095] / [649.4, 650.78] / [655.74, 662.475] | 0.01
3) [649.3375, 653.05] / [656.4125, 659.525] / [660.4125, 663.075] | 0.09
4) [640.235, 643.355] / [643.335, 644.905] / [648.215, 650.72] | -0.01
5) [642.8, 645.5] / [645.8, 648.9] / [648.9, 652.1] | -0.01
